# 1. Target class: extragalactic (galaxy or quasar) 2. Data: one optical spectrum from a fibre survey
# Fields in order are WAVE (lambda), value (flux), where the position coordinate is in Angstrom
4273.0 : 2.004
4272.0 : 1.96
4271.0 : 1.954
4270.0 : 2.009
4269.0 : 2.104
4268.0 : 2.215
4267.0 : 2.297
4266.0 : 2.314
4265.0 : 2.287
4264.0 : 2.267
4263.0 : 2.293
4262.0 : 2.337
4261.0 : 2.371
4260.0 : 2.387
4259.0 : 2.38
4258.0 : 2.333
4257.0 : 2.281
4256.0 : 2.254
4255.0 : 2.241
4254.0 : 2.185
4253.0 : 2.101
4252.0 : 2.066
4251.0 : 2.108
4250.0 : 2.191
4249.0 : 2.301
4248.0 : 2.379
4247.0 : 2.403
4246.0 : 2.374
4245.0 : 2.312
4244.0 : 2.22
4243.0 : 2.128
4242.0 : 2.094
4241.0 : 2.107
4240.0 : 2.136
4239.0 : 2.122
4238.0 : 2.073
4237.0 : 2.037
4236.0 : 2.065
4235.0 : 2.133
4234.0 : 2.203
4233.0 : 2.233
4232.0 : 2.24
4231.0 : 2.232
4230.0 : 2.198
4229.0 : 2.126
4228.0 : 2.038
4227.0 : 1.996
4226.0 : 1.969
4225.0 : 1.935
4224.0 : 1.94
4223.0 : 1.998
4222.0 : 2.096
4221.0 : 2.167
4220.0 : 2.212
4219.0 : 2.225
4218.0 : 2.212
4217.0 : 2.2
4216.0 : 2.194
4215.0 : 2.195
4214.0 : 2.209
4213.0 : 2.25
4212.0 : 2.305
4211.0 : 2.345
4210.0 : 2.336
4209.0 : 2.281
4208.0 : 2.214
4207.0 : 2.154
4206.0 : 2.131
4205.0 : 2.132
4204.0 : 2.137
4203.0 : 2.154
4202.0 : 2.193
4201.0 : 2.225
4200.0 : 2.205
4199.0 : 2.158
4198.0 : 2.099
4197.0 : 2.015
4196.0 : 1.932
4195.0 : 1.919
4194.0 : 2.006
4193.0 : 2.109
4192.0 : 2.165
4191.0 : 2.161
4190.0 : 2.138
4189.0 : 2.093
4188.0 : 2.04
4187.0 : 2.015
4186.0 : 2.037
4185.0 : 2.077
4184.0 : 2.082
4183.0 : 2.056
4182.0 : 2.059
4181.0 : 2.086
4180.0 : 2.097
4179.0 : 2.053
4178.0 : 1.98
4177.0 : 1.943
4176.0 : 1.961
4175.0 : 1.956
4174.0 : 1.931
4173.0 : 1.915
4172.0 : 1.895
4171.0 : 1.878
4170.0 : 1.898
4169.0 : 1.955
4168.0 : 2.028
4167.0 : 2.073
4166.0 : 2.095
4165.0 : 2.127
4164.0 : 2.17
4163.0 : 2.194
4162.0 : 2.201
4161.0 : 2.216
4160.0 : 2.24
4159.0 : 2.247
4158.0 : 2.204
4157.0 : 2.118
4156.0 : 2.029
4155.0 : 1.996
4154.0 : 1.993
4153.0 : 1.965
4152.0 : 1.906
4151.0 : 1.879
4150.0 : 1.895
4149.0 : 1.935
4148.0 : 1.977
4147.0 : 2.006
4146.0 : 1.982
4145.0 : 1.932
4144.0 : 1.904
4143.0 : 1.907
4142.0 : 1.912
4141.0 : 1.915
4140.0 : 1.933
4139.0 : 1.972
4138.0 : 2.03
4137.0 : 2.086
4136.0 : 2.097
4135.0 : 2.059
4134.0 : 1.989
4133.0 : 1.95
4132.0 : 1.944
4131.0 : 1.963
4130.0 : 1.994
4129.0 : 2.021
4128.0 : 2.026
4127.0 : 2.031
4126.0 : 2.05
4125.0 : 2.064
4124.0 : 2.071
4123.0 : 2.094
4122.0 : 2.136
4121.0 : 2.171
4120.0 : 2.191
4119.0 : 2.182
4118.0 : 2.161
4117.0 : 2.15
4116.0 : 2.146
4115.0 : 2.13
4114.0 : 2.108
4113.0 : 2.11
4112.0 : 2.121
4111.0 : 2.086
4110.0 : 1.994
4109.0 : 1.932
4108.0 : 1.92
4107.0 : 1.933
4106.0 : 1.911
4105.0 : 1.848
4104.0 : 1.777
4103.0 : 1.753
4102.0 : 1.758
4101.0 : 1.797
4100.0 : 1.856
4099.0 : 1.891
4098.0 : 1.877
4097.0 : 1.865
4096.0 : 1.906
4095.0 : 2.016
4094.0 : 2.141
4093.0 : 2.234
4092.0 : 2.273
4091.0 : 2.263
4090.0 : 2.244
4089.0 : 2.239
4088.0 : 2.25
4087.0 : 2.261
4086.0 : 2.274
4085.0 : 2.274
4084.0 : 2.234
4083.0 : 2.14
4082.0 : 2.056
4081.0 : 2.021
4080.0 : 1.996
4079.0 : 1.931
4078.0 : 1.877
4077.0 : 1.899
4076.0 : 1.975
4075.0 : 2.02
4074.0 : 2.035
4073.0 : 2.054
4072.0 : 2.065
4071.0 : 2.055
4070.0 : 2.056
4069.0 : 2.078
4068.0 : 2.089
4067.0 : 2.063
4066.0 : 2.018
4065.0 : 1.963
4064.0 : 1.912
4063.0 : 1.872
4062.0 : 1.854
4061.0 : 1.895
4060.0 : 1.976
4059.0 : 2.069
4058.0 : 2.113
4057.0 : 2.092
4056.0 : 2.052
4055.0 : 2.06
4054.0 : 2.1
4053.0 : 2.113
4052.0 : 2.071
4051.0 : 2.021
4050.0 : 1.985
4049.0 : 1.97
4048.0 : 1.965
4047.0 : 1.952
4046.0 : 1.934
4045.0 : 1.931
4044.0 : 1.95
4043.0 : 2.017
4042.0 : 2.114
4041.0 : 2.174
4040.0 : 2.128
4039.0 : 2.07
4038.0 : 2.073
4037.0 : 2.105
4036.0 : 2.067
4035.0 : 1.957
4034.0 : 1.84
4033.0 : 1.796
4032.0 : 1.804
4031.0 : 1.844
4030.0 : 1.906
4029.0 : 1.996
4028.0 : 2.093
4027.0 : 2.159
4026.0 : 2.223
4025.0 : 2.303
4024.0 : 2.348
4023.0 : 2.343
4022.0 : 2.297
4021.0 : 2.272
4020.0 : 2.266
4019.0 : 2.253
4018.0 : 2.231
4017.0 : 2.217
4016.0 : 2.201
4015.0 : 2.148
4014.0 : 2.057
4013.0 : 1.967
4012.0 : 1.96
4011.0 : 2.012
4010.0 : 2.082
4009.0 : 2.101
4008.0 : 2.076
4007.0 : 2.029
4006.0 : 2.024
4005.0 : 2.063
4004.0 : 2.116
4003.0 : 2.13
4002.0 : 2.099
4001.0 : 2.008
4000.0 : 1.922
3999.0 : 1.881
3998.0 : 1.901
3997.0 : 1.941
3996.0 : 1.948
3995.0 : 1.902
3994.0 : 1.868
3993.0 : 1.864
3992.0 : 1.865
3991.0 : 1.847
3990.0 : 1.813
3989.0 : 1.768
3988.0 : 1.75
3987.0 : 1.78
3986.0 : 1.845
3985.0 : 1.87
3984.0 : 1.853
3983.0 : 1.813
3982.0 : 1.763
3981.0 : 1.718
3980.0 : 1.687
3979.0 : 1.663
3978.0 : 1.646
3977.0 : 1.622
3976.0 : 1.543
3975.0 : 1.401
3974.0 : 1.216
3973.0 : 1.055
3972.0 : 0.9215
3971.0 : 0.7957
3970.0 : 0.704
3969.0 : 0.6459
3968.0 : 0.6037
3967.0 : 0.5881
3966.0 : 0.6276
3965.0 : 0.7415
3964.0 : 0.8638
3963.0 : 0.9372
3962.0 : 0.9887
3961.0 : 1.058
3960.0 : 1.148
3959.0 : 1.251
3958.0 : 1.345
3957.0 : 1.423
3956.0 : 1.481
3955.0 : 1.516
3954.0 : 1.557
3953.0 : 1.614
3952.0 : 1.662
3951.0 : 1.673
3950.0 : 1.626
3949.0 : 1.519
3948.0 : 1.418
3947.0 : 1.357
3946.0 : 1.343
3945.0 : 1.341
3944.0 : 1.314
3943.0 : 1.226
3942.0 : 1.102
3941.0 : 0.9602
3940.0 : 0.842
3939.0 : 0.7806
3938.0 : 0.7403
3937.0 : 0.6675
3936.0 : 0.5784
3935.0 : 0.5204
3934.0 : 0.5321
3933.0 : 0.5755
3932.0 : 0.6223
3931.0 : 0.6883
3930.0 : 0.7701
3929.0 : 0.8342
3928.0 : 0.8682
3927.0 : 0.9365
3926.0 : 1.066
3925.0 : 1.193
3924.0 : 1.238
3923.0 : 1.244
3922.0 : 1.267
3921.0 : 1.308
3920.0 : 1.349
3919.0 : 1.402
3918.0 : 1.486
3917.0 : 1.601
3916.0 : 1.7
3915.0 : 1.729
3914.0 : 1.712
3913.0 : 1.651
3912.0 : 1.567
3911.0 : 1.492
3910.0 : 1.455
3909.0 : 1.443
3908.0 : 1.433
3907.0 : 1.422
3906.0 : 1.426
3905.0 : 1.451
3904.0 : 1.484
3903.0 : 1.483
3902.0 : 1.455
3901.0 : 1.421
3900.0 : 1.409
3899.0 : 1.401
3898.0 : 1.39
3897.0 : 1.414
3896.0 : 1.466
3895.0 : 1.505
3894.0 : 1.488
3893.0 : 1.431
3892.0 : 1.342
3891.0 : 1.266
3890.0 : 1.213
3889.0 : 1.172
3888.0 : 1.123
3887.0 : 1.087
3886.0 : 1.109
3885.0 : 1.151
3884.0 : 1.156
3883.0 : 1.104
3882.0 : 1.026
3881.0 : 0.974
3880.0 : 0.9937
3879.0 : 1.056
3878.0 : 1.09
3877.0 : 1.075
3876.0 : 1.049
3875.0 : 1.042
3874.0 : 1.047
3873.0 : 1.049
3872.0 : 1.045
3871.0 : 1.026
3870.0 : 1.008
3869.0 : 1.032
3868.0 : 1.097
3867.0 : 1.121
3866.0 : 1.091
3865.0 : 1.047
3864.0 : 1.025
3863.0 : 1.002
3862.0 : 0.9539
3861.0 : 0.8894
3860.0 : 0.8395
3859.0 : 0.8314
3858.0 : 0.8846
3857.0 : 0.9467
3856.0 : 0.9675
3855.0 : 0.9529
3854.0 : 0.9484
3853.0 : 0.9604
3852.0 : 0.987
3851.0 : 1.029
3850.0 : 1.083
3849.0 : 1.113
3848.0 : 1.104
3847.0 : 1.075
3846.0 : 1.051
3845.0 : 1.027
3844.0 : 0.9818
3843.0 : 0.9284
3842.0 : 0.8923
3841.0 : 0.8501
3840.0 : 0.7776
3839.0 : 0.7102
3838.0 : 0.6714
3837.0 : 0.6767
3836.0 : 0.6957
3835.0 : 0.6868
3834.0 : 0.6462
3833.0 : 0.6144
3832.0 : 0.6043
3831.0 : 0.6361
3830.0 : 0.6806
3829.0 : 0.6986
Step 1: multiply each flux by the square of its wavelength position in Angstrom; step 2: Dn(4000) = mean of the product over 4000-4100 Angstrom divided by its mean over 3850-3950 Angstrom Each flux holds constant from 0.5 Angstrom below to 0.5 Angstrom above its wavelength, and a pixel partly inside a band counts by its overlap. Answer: 1.92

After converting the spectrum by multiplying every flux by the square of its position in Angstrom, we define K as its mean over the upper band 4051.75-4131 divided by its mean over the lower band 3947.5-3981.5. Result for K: 1.7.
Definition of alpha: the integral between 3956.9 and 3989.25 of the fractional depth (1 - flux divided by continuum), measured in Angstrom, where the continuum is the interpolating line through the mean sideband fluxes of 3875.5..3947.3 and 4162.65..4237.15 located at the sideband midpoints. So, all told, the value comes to 2.6 Angstrom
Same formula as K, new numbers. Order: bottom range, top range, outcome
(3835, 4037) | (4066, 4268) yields 1.69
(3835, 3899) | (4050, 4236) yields 2.25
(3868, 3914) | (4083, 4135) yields 1.80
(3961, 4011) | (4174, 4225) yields 1.48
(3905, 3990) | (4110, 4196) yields 1.79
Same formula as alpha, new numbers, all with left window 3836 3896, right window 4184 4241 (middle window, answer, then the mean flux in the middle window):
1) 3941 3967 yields 0.9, 1.27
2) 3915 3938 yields 3.6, 1.03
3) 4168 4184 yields 0.3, 1.98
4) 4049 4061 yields -3.0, 2.05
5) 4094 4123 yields -3.1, 1.99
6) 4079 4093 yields -3.7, 2.19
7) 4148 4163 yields -0.8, 2.06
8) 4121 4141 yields -1.6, 2.03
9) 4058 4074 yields -3.2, 2.01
